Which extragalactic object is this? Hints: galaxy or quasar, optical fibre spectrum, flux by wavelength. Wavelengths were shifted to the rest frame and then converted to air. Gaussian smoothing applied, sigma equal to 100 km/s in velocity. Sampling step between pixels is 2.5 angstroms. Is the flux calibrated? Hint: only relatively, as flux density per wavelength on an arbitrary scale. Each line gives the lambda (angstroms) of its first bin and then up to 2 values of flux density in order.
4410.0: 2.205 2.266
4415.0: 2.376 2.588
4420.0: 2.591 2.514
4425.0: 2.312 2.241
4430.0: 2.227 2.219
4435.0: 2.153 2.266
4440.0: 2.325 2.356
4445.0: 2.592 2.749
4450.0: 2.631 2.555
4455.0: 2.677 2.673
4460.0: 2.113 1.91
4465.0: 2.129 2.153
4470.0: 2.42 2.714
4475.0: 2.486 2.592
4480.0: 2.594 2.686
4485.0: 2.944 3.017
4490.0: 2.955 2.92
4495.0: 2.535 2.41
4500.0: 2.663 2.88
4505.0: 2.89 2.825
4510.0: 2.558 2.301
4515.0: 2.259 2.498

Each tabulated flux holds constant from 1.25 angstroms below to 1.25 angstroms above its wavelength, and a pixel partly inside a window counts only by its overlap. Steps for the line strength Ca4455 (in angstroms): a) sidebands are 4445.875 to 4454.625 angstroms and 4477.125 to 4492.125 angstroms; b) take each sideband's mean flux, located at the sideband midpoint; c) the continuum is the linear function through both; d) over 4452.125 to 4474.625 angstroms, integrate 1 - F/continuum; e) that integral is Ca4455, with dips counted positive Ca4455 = 2.8 angstroms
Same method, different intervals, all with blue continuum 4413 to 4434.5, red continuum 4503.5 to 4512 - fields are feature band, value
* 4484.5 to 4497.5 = -0.9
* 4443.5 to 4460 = -0.8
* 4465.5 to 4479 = 0.6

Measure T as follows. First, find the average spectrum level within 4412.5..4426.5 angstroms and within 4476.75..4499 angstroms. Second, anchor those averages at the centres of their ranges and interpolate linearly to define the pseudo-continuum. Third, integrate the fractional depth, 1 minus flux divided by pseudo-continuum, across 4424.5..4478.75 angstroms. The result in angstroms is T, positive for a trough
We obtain 4.22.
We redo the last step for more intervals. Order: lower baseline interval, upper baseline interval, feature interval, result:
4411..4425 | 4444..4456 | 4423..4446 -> 2.2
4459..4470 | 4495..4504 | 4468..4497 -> -3.7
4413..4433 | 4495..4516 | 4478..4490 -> -1.3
